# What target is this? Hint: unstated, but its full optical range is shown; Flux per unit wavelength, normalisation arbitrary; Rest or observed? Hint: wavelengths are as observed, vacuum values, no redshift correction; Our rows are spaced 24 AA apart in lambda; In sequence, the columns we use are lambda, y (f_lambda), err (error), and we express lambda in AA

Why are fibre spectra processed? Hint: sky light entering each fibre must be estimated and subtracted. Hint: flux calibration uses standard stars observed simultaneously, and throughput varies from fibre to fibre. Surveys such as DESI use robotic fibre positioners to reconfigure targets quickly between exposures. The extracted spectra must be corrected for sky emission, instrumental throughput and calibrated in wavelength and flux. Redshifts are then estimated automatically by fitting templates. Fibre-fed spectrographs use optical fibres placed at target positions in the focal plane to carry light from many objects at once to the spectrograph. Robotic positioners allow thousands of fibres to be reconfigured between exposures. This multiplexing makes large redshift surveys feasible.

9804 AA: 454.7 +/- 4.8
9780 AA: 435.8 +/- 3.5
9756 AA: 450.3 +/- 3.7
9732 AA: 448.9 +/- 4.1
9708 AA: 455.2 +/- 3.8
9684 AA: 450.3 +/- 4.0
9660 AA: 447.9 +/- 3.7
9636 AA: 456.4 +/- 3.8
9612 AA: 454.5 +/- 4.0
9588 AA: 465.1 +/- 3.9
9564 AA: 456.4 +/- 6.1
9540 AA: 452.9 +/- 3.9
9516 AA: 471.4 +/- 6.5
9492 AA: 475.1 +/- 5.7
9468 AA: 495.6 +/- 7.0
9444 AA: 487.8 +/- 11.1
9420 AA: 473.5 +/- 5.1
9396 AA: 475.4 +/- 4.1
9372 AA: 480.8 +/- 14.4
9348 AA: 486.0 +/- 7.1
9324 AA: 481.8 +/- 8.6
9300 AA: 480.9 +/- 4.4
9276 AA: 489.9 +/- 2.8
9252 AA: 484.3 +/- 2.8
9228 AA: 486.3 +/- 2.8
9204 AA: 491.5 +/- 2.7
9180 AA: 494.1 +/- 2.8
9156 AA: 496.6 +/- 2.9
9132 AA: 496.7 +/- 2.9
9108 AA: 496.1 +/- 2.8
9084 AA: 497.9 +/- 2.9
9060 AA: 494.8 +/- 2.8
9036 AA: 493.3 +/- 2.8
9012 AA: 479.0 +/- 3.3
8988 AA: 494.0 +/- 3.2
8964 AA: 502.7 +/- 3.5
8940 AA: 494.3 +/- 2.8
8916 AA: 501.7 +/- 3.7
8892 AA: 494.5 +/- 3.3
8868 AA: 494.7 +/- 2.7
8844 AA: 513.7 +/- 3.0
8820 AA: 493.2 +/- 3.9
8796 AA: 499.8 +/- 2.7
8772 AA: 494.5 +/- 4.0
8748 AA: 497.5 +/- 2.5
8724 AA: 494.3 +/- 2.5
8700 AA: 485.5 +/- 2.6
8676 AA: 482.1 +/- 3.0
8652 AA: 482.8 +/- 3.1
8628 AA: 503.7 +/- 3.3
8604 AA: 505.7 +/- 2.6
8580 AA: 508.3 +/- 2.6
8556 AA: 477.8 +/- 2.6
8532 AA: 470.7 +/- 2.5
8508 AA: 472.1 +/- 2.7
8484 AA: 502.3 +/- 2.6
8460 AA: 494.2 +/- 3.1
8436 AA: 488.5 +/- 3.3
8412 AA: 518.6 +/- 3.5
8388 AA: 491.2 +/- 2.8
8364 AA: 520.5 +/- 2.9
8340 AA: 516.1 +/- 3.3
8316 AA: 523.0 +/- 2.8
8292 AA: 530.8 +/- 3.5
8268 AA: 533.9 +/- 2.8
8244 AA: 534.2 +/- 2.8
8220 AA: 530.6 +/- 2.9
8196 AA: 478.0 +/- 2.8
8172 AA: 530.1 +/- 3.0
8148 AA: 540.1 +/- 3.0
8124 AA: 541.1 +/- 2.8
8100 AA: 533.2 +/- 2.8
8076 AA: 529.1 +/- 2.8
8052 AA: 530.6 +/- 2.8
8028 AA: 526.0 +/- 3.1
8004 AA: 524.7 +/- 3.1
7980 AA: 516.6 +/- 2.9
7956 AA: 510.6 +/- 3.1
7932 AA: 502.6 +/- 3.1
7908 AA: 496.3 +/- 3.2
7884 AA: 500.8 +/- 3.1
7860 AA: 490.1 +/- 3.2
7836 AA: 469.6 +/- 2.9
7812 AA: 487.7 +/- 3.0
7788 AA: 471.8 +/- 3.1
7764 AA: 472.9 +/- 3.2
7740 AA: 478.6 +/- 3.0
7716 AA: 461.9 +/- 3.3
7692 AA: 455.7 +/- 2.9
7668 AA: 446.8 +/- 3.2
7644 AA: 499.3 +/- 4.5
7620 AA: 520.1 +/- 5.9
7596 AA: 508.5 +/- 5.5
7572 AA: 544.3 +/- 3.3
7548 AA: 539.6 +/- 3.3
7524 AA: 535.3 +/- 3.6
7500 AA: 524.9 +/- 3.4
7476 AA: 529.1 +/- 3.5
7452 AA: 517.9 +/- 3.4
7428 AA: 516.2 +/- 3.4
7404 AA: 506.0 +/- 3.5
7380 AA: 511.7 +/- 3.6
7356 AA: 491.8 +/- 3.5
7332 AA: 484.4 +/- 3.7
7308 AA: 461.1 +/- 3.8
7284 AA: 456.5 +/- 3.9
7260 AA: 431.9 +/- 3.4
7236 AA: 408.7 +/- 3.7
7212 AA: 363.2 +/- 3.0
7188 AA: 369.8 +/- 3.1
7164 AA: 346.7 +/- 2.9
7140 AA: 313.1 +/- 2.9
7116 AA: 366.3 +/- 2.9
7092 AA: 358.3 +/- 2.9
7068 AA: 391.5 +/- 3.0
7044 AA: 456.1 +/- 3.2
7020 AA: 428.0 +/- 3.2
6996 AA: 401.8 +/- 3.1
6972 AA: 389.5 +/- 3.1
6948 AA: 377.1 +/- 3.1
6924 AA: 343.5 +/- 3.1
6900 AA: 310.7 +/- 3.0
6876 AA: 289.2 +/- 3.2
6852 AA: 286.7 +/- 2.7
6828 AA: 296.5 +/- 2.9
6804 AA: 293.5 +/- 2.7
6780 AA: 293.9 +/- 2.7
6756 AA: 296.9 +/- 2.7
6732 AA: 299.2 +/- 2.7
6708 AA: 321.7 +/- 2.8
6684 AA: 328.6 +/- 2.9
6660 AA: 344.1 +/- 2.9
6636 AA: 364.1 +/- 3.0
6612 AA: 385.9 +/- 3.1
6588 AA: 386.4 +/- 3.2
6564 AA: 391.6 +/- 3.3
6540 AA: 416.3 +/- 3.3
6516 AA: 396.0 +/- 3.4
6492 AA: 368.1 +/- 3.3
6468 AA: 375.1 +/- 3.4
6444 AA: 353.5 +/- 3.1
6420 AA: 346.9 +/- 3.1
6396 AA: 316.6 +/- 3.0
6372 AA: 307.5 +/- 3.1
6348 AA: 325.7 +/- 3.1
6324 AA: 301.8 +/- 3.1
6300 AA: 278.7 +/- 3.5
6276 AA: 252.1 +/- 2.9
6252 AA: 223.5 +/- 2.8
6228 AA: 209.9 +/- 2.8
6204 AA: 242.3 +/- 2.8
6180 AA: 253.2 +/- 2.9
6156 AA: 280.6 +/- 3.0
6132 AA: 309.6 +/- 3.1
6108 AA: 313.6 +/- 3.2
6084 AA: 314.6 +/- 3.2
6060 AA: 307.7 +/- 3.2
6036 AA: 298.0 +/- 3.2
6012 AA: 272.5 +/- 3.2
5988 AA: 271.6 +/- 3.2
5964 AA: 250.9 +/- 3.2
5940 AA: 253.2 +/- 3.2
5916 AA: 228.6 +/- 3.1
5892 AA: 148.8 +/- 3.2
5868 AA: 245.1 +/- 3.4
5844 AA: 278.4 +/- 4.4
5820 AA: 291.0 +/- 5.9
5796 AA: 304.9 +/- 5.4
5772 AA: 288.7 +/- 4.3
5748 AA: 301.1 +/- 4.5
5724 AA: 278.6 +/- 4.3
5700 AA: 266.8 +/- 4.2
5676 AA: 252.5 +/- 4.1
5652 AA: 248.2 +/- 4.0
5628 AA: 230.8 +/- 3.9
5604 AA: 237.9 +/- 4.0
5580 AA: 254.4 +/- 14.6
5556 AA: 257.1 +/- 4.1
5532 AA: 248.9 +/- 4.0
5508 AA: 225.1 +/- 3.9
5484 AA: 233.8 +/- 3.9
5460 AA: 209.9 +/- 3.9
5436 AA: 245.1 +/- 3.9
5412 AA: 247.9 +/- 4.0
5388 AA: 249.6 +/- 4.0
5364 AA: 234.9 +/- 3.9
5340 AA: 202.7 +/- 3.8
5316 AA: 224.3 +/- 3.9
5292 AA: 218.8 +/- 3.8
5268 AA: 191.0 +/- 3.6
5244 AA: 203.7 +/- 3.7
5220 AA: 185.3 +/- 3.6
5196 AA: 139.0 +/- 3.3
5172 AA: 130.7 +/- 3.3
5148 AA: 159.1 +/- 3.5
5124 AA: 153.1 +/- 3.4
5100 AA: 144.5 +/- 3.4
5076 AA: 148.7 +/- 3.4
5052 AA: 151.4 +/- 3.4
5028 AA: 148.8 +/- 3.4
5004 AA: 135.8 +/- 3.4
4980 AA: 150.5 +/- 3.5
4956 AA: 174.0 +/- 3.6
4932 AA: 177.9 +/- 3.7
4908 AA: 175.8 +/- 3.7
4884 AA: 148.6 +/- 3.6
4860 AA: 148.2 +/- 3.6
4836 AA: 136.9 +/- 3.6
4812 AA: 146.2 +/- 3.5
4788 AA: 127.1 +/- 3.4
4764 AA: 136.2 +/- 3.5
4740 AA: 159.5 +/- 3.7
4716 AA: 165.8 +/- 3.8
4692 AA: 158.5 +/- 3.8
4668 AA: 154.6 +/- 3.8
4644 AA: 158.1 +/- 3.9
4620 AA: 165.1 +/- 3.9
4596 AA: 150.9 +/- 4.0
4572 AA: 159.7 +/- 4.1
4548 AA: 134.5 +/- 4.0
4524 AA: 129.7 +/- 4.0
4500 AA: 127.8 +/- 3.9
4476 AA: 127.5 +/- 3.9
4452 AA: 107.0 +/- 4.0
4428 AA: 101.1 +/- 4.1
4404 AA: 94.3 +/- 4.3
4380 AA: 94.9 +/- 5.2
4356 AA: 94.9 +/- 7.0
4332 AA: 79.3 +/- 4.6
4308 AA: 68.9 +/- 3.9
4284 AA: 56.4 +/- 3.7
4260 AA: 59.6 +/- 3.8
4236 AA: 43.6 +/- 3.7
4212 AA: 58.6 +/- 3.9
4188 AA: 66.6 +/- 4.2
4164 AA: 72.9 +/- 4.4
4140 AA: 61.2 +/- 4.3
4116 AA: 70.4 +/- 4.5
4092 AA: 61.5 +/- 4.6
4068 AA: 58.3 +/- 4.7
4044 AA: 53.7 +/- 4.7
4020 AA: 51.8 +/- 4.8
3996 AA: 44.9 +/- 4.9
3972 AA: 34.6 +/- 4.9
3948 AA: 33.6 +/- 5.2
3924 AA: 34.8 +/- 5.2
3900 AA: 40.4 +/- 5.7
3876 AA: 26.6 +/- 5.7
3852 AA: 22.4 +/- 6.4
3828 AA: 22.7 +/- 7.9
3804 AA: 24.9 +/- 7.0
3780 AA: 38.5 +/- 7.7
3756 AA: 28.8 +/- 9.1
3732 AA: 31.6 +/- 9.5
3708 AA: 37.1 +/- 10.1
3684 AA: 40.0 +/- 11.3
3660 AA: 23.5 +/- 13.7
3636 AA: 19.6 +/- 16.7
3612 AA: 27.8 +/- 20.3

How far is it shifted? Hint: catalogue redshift 0.00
